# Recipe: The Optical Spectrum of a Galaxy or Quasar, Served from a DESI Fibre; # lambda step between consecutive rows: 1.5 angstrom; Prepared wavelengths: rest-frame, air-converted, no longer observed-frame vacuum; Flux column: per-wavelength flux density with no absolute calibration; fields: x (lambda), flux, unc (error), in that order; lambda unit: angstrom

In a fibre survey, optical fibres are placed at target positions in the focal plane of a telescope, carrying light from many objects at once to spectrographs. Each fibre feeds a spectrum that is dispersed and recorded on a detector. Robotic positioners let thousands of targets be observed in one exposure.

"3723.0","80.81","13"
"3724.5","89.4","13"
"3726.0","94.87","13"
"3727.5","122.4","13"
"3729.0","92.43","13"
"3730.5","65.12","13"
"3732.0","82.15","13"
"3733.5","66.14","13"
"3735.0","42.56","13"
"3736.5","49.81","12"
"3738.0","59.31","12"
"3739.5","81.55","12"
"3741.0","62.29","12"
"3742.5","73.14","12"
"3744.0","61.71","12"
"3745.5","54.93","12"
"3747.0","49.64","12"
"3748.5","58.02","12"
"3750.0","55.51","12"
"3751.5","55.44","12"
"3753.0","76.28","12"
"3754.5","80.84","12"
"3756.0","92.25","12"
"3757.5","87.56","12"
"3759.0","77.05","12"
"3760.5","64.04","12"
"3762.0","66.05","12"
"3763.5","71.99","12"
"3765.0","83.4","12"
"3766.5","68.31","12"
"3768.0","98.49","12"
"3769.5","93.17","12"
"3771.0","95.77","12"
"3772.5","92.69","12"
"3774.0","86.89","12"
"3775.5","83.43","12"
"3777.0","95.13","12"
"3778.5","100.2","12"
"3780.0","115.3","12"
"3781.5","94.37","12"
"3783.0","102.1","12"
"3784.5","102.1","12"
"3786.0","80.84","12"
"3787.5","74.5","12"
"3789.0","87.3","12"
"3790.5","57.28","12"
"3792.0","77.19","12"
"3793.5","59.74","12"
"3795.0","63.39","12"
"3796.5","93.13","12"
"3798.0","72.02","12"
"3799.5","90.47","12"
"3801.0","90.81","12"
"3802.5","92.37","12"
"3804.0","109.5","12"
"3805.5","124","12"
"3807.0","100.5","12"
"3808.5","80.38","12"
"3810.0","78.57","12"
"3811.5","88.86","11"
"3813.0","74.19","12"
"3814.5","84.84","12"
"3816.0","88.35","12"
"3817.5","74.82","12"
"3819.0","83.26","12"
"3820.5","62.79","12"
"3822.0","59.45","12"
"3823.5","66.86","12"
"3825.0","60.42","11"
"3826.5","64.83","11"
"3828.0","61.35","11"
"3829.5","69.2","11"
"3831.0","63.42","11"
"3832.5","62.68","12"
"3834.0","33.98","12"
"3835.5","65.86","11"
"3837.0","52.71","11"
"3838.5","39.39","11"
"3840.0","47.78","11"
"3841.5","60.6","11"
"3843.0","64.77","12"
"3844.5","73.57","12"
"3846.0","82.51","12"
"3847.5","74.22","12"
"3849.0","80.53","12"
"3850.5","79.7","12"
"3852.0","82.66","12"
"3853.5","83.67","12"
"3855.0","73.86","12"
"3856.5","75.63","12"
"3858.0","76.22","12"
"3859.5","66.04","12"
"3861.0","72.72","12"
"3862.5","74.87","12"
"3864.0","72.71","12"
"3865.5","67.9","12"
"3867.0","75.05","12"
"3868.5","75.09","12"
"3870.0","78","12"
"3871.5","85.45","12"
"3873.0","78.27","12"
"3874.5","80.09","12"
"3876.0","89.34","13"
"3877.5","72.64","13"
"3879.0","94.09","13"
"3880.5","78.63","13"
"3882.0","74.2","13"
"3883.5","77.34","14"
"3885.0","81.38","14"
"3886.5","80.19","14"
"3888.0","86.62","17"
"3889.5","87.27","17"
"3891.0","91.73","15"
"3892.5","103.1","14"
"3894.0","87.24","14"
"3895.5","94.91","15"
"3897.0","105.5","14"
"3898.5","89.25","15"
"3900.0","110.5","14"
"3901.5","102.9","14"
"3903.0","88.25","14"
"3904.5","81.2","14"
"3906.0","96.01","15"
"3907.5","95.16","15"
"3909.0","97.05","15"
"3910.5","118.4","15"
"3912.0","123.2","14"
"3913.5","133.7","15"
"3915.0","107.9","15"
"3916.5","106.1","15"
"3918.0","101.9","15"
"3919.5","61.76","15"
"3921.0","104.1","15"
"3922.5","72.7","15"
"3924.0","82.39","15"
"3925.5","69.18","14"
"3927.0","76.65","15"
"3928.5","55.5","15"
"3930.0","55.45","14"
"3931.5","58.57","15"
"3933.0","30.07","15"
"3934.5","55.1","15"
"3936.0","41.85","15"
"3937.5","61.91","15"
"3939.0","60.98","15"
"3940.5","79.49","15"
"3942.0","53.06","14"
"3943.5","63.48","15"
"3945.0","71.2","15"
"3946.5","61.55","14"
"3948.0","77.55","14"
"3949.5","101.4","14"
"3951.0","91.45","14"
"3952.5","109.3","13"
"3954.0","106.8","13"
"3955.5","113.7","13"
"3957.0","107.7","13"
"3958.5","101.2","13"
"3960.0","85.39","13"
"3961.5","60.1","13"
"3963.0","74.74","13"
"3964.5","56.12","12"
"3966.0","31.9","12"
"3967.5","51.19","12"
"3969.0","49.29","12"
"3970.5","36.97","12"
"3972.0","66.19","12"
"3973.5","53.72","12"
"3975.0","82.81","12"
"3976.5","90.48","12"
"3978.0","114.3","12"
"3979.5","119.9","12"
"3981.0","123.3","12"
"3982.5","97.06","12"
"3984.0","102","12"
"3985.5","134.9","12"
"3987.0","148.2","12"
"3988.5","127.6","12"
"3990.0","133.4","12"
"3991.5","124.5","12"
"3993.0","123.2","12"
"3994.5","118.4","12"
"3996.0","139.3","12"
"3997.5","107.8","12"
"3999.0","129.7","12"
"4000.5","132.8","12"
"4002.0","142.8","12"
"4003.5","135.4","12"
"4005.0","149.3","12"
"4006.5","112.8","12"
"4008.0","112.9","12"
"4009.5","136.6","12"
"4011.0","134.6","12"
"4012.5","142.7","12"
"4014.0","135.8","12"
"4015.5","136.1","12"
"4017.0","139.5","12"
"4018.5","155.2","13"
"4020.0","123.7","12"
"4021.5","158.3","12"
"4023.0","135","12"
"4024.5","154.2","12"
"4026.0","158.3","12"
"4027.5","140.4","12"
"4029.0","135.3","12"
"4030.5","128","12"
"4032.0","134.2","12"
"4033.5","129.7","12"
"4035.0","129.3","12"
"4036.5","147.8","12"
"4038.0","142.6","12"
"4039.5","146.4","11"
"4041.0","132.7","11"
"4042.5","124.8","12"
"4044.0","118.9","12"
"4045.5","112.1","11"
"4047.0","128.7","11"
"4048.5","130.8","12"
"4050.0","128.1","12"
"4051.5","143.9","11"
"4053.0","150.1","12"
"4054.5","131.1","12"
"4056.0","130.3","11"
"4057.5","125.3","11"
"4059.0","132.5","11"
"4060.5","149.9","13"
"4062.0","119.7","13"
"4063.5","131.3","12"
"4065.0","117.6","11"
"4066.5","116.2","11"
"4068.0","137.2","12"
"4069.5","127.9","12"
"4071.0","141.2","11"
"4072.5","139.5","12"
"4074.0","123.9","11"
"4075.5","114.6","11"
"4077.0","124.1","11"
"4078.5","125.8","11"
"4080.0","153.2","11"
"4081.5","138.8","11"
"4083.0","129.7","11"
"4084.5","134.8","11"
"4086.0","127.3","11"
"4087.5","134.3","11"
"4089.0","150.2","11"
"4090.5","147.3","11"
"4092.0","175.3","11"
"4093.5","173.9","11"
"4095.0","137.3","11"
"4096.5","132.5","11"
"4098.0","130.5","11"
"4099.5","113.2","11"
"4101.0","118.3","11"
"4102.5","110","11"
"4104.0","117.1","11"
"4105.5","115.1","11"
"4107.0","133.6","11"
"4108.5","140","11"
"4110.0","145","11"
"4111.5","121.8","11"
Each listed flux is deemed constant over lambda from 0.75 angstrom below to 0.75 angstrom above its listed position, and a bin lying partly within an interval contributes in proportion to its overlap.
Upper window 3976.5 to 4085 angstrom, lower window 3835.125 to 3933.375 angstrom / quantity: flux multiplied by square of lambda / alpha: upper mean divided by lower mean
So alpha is 1.74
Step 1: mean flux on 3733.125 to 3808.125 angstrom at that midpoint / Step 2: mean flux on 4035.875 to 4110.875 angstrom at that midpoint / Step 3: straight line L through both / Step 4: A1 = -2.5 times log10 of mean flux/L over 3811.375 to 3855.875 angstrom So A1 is 0.30 mag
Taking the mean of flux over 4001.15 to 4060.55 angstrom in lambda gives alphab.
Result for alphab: 136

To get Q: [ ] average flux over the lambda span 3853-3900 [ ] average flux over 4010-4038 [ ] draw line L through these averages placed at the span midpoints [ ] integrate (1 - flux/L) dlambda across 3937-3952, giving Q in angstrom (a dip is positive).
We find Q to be 4.9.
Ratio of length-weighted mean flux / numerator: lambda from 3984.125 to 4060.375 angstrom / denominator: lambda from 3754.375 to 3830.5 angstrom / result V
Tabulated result 1.6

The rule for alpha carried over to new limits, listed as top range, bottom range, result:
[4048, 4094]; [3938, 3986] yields 1.75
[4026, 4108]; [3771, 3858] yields 1.94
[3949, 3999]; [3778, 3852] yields 1.37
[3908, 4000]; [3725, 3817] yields 1.21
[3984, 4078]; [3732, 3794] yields 1.99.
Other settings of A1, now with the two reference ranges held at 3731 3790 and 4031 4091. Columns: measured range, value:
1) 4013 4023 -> -0.13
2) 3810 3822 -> 0.12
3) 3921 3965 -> 0.44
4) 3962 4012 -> 0.13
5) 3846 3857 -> 0.19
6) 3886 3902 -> 0.08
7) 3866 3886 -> 0.23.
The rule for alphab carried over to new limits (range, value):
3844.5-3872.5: 76.4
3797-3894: 76.6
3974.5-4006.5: 123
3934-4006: 94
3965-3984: 77.2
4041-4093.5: 133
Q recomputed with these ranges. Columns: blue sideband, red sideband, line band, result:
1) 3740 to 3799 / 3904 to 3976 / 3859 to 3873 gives 0.6 angstrom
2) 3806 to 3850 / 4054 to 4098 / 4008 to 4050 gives -4.7 angstrom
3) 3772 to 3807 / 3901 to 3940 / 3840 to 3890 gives 4.7 angstrom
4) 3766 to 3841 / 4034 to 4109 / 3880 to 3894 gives 1.6 angstrom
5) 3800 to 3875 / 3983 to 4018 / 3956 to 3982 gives 9.2 angstrom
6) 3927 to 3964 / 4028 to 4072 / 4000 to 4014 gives -3.3 angstrom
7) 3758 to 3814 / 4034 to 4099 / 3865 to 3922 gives 7.5 angstrom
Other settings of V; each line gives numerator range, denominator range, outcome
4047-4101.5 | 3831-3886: 1.86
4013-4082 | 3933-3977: 1.88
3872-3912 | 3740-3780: 1.18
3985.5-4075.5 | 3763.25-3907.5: 1.65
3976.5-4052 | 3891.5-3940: 1.54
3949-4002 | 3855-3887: 1.28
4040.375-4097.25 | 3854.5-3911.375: 1.57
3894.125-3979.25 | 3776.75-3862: 1.05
